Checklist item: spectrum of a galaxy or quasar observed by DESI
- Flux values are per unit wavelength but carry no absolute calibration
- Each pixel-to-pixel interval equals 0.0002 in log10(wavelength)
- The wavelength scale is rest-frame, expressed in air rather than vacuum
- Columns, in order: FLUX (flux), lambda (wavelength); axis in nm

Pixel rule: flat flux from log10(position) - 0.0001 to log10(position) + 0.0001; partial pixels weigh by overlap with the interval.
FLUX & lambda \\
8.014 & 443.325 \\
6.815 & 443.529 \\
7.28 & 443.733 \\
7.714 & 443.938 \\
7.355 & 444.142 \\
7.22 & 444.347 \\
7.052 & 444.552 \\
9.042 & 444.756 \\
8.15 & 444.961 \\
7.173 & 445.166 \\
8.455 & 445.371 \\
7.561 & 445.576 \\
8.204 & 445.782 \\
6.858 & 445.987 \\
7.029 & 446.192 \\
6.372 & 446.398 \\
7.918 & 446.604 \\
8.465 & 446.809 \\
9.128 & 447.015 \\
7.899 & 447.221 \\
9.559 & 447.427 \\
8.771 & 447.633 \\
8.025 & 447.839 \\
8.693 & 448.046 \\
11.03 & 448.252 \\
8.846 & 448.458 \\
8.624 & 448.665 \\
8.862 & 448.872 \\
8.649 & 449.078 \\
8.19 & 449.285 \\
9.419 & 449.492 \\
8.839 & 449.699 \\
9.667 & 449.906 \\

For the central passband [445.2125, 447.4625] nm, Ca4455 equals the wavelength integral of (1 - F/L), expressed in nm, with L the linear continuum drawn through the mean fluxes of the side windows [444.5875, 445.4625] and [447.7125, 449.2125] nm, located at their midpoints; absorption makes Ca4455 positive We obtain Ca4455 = 0.15 nm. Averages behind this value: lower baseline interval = 8.12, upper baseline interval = 8.94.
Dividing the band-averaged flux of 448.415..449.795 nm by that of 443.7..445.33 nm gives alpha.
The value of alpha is 1.14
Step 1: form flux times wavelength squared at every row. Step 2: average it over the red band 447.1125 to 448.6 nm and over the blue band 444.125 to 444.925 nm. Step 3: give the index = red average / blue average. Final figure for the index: 1.2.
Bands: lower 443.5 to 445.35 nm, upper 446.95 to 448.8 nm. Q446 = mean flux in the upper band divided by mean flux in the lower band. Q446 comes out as 1.18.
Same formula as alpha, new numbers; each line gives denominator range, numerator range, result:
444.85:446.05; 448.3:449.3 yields 1.13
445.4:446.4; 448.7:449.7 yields 1.19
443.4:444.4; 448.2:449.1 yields 1.25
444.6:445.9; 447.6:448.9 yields 1.12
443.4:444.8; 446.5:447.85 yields 1.15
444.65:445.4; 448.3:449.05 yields 1.09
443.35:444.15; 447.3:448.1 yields 1.19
